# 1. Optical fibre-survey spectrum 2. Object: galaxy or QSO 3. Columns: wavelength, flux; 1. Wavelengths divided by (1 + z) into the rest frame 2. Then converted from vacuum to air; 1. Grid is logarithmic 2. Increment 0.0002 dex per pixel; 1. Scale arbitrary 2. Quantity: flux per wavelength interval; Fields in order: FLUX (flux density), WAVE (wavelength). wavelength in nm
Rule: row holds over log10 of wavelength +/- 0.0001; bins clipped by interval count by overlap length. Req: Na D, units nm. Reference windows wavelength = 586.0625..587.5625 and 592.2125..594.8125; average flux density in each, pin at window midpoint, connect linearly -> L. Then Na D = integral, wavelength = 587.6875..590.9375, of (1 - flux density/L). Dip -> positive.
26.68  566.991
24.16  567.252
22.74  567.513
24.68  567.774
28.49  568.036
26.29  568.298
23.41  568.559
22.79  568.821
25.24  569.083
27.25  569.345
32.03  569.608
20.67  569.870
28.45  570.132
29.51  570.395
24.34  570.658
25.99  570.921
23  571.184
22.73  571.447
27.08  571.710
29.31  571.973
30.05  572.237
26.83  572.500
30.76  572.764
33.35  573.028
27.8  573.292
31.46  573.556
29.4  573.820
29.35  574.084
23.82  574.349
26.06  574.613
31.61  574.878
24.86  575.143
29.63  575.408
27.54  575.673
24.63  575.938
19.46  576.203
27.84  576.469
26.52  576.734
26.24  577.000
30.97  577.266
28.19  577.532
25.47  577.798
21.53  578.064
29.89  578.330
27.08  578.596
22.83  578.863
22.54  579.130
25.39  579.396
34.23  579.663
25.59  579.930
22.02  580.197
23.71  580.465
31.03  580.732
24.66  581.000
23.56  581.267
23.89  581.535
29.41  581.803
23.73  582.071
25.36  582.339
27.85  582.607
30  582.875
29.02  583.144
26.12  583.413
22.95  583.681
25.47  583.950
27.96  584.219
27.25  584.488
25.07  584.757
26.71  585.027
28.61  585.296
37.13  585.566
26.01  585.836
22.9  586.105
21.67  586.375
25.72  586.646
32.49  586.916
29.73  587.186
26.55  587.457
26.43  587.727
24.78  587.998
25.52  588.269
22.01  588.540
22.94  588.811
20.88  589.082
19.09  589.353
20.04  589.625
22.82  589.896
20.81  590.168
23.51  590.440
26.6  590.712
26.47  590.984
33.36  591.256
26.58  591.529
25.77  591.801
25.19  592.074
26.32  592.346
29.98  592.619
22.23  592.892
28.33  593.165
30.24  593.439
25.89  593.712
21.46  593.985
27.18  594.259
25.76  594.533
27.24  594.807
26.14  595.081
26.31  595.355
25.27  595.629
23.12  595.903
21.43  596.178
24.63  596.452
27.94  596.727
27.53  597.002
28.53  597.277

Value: 0.45 nm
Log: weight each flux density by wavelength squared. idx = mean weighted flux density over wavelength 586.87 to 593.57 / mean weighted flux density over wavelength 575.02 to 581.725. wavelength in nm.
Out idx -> 1.02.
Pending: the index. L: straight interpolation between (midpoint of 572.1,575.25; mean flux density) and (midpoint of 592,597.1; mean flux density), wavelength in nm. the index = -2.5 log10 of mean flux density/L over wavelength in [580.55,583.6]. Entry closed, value 0.04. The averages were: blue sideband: 28.8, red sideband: 25.9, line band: 26.7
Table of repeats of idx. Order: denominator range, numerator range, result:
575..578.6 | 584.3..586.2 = 1.08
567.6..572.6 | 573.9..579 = 1.04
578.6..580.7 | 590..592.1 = 1.06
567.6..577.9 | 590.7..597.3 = 1.05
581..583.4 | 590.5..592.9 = 1.06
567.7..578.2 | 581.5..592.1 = 1.01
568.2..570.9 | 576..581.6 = 1.03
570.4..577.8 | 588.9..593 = 0.95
